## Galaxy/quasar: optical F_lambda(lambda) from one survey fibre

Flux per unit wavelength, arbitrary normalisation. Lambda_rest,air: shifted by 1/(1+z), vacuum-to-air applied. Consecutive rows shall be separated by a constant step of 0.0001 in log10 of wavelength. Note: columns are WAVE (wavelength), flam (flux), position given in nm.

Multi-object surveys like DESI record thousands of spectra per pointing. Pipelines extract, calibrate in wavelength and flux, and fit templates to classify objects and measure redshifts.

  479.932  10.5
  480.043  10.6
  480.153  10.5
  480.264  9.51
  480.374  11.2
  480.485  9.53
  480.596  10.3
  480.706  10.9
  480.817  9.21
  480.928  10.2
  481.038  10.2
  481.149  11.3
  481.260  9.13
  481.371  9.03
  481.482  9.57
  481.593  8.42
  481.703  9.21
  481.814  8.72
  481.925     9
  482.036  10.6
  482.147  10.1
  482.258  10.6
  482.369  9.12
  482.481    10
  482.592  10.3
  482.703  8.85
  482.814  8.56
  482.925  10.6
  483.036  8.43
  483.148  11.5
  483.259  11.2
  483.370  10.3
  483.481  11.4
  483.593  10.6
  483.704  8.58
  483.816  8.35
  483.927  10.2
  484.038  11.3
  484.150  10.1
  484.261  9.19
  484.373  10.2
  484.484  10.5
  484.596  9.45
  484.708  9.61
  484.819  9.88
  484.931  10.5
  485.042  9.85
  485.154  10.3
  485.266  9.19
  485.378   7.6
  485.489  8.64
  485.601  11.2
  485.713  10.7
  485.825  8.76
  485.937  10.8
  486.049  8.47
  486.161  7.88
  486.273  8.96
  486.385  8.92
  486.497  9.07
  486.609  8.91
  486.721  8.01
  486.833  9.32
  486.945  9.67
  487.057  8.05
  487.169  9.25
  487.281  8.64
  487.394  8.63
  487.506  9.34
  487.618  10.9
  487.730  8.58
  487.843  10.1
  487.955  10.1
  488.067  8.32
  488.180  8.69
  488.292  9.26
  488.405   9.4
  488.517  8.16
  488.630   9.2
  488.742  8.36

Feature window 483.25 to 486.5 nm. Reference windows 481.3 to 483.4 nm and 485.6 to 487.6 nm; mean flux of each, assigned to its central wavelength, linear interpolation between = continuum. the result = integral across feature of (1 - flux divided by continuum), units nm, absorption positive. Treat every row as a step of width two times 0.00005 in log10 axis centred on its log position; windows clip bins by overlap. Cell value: -0.13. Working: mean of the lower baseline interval 9.68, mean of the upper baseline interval 9.12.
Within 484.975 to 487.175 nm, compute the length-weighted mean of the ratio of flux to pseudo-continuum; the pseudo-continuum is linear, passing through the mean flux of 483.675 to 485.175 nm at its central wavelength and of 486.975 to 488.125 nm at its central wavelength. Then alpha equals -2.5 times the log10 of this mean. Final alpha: 0.04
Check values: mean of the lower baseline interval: 9.87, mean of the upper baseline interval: 9.2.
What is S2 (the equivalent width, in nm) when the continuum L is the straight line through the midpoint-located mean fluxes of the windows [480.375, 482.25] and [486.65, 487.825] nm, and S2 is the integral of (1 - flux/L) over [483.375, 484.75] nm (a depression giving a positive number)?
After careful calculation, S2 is -0.08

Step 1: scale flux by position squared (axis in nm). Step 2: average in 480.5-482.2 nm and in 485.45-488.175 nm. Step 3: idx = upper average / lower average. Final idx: 0.97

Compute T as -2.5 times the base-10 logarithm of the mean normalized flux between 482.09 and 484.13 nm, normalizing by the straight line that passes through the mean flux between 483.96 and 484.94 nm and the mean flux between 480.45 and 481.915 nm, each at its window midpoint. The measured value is -0.01 mag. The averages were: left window 9.65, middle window 10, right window 10.1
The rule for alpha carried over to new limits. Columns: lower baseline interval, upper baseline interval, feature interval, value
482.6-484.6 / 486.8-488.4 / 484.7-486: -0.01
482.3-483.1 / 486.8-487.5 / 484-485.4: -0.07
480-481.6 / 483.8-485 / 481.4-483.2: 0.05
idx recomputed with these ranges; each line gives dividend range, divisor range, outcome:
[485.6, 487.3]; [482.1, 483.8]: 0.93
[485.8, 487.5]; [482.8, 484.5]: 0.89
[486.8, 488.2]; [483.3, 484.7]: 0.93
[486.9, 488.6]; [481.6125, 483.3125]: 0.96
